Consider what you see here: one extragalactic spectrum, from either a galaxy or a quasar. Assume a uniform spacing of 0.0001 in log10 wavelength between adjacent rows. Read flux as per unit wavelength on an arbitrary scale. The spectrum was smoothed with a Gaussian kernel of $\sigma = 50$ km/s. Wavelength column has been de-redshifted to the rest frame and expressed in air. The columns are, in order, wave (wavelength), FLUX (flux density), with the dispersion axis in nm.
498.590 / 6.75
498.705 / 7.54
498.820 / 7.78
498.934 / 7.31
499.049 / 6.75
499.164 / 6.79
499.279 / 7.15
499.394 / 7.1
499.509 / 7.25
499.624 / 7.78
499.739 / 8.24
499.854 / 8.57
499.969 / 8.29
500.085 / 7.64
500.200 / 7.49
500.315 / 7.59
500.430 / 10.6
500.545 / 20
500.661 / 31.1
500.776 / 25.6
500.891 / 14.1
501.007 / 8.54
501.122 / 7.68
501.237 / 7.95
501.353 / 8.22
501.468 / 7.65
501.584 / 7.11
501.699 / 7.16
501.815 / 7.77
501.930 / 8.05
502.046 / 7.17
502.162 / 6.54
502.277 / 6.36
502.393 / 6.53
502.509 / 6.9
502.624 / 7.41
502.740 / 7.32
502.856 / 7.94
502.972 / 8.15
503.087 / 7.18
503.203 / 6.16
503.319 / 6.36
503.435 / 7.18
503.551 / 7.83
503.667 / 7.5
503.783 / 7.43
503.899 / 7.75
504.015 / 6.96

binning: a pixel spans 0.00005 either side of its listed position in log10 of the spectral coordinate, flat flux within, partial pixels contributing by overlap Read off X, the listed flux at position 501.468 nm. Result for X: 7.65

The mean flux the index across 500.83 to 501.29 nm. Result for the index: 9.72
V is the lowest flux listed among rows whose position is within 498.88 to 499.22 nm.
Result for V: 6.75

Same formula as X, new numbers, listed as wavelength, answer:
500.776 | 25.6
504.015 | 6.96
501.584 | 7.11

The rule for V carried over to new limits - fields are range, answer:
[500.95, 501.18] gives 7.68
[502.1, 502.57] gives 6.36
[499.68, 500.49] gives 7.49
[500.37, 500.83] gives 10.6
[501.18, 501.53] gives 7.65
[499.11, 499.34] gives 6.79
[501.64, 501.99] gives 7.16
